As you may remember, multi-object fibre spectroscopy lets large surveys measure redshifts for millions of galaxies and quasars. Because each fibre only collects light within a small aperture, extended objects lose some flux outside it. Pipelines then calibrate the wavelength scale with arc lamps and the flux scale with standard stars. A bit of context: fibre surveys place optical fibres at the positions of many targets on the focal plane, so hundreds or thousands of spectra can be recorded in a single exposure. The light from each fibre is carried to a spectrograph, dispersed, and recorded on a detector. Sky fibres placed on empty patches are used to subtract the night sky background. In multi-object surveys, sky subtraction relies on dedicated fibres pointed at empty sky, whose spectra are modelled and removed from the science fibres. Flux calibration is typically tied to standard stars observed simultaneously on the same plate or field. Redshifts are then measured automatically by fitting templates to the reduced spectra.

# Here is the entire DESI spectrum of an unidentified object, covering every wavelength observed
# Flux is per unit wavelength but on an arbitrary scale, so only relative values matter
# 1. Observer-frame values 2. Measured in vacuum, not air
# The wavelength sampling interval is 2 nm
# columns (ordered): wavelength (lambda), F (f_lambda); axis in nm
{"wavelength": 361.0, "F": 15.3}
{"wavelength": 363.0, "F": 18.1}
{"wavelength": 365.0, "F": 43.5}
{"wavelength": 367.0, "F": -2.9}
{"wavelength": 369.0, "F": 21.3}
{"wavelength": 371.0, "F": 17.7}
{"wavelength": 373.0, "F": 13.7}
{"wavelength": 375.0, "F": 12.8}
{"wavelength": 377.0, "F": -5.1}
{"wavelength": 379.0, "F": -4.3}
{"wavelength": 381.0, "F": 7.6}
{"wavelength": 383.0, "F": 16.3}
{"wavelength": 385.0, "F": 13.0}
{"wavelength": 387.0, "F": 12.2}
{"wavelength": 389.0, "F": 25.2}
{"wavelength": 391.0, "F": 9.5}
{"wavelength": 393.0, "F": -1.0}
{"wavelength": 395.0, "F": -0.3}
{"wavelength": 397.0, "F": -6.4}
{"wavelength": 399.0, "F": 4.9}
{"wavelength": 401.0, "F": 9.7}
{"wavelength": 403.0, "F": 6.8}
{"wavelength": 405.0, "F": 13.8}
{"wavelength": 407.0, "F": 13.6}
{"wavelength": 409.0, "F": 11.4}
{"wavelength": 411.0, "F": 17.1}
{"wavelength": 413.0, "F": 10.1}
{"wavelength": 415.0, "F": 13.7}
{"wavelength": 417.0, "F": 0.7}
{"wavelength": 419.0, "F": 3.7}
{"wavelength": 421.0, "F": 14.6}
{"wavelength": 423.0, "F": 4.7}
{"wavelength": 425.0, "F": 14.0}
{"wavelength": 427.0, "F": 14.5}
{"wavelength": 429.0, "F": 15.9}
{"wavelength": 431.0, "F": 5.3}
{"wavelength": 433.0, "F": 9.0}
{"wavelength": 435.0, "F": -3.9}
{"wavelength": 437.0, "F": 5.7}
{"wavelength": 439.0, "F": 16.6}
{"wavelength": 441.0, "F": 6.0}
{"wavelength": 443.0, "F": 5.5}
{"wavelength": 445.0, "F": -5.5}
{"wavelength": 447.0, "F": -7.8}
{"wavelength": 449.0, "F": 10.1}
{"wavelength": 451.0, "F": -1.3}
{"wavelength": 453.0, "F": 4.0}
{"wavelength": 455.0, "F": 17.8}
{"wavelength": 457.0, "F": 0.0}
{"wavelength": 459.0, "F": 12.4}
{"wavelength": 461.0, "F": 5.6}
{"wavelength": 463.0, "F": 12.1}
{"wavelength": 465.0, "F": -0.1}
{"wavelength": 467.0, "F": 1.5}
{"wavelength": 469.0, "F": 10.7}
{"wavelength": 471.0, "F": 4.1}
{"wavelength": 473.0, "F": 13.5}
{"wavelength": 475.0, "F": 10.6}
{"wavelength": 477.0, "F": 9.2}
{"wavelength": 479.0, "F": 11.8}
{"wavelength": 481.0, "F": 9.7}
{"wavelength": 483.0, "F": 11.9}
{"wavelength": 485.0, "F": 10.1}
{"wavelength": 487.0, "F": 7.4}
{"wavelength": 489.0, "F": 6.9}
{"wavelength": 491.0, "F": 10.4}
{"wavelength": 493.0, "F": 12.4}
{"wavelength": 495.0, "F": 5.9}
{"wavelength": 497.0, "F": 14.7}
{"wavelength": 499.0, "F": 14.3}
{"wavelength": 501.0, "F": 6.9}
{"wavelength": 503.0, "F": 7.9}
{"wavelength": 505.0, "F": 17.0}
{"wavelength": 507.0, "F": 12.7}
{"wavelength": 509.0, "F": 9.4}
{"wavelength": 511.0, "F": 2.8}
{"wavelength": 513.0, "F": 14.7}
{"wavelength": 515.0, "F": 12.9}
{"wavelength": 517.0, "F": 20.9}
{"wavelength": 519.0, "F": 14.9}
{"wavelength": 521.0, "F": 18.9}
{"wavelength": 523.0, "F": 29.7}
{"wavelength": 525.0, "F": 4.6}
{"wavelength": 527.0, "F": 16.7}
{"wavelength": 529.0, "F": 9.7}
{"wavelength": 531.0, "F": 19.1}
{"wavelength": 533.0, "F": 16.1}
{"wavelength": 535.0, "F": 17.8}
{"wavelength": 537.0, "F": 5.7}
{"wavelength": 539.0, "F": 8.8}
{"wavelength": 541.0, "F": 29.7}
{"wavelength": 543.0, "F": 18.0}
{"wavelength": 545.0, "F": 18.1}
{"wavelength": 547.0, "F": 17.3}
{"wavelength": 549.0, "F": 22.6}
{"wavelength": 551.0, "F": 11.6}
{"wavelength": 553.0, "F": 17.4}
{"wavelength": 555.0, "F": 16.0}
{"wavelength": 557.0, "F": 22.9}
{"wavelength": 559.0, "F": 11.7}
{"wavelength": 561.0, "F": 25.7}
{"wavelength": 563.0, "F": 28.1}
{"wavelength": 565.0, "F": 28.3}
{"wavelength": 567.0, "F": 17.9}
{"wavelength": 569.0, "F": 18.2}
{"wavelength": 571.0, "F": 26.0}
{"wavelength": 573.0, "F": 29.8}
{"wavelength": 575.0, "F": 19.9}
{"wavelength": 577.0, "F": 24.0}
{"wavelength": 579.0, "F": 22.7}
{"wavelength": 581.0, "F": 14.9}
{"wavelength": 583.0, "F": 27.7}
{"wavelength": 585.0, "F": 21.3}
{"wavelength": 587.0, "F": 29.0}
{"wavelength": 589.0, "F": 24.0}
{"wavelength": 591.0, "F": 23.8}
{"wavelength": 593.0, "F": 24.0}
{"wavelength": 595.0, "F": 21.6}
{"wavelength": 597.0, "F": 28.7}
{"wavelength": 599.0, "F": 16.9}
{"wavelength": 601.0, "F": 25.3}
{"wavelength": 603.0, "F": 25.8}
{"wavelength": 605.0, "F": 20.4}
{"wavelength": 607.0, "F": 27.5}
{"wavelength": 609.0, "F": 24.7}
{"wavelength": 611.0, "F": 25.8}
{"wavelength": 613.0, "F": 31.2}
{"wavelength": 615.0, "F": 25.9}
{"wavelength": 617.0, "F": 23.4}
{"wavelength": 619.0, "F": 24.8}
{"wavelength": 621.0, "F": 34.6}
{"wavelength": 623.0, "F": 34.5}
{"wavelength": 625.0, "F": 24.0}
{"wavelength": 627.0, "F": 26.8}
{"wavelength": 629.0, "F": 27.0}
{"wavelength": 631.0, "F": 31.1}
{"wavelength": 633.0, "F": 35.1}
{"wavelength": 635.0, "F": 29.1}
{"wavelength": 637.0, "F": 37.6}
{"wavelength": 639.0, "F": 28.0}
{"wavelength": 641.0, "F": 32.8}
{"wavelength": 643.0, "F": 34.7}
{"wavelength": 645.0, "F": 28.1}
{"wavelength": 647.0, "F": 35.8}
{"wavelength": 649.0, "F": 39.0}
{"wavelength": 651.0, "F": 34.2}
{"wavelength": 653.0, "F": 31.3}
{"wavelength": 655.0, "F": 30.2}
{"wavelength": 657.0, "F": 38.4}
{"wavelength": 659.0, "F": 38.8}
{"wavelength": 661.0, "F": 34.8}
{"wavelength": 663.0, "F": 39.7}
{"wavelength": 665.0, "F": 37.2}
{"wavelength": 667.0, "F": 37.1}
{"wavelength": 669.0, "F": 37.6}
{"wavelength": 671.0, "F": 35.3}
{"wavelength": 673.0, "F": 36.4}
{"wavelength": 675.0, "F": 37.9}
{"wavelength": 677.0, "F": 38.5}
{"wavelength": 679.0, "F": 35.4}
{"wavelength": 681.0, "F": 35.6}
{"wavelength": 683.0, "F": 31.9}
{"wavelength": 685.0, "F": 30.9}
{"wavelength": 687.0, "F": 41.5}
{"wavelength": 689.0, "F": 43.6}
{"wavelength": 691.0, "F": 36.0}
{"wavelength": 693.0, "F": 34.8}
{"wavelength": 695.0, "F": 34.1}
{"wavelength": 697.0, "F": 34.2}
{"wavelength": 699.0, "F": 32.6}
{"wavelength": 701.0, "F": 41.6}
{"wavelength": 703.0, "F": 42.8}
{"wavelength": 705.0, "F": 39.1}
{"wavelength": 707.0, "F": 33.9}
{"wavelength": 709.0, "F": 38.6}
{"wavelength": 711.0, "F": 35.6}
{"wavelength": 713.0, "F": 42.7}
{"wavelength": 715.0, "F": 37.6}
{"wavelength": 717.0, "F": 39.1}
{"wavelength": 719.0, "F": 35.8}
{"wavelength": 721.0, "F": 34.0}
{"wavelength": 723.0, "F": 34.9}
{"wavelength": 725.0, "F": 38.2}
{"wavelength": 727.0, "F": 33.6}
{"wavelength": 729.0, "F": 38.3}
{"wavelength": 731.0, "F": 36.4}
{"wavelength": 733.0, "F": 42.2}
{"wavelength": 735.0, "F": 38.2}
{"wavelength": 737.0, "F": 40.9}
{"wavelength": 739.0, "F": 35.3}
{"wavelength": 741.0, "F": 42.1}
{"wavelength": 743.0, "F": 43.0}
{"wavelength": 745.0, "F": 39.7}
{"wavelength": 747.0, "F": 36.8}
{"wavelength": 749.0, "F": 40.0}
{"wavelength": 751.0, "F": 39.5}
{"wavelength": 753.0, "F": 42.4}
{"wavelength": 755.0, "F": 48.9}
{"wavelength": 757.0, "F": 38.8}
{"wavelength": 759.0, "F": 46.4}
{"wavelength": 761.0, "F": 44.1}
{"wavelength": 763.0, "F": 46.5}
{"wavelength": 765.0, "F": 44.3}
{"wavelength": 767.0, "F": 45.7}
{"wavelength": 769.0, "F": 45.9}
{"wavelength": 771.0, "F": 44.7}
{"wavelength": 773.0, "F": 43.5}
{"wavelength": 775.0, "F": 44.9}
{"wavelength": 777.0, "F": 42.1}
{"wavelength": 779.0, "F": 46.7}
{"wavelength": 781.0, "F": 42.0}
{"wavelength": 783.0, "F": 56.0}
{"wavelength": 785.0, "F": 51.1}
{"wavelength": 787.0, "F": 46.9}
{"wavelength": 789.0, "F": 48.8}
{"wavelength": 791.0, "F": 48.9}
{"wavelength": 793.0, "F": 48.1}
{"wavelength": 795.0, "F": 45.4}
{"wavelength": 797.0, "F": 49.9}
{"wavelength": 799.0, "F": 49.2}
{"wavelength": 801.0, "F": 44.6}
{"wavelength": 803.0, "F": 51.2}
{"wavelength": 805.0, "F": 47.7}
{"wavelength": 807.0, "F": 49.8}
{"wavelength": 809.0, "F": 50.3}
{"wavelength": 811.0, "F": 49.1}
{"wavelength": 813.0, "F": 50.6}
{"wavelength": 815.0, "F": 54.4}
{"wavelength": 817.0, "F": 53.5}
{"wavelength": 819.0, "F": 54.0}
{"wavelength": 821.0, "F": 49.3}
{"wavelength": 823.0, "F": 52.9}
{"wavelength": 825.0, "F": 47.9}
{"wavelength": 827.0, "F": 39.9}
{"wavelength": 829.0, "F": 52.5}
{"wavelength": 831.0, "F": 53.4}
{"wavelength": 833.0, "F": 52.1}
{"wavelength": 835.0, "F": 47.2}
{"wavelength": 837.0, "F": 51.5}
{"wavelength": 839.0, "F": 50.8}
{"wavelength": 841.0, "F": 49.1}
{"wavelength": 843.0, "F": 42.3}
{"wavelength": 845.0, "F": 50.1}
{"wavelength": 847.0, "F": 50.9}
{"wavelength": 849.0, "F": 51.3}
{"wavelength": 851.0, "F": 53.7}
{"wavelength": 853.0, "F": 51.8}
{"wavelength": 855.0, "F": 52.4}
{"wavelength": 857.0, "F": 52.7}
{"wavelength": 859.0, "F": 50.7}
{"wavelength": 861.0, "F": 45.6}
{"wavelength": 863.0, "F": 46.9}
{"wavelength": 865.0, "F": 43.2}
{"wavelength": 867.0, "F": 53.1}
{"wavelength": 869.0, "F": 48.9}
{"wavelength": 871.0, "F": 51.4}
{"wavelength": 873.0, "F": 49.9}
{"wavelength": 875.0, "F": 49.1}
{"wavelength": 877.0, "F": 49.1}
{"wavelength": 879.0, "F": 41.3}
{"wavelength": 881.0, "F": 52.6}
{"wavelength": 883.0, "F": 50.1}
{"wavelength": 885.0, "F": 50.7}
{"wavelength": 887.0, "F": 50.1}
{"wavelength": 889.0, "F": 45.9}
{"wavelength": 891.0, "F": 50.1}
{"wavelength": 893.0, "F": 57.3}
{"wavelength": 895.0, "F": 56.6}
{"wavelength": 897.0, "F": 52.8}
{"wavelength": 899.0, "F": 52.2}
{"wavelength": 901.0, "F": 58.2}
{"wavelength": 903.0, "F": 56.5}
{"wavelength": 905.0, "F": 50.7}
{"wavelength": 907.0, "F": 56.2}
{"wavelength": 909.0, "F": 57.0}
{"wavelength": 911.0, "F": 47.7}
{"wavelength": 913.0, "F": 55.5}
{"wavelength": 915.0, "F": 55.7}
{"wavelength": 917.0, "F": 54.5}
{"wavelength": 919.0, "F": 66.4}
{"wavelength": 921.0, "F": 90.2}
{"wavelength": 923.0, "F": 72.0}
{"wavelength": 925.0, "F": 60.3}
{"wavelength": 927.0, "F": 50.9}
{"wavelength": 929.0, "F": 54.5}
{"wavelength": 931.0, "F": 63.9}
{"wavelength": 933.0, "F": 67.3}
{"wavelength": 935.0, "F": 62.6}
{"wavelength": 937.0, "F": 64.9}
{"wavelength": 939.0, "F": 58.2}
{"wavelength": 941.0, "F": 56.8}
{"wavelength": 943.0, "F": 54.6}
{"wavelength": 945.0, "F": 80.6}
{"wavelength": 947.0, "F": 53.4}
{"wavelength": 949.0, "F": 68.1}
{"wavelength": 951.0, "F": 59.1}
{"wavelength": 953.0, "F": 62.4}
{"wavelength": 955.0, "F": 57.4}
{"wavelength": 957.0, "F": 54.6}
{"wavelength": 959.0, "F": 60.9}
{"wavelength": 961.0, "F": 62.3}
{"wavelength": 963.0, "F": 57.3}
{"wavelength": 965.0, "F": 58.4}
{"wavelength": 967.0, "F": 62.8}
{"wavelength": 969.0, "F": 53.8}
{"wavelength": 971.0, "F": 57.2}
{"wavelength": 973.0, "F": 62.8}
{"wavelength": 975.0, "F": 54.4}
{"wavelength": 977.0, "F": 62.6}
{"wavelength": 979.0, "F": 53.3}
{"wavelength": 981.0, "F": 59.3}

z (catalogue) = 0.40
